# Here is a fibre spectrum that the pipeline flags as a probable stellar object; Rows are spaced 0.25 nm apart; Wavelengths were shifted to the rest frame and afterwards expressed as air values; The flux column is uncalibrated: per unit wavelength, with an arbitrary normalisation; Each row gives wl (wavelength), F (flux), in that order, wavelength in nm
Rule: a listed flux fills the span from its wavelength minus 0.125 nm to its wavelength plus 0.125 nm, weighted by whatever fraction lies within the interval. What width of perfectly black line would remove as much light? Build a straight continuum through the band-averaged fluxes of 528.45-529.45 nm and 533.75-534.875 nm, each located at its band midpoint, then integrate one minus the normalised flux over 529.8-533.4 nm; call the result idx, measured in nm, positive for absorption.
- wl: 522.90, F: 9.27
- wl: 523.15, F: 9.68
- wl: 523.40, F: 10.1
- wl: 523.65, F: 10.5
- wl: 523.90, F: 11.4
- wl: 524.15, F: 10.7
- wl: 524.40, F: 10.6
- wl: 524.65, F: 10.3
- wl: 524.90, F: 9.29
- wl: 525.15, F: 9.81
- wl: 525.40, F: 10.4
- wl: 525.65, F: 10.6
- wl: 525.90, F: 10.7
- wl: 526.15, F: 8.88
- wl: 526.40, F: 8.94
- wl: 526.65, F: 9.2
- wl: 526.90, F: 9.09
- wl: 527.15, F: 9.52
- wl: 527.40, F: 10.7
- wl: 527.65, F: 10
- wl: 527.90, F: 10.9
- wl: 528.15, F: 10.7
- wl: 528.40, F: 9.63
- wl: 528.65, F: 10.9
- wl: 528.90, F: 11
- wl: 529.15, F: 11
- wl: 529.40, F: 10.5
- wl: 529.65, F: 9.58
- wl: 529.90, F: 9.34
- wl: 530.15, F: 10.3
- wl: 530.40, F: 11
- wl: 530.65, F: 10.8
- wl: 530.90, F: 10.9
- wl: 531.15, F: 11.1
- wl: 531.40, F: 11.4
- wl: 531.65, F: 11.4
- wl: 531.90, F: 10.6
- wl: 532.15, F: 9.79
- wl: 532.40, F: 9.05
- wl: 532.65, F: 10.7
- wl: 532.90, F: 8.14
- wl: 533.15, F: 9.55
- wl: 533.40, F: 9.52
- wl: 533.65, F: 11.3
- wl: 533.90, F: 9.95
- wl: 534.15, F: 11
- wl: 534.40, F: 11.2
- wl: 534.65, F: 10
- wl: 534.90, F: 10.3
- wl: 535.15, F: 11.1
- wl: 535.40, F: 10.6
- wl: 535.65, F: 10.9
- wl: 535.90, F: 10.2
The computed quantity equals 0.132 nm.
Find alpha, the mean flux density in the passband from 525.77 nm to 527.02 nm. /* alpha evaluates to 9.37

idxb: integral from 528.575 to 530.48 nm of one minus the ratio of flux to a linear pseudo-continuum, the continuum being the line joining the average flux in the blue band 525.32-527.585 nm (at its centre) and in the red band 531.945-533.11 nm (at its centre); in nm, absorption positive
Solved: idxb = -0.155 nm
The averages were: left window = 9.77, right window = 9.51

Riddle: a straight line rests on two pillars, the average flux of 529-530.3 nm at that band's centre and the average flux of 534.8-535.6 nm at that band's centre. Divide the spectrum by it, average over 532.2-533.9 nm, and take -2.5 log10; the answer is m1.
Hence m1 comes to 0.08 mag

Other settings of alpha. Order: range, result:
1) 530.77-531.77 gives 11.2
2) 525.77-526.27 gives 9.81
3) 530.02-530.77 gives 10.7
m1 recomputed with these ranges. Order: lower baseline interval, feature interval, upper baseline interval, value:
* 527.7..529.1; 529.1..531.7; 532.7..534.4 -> -0.03 mag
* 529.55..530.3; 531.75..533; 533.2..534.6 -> 0.05 mag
